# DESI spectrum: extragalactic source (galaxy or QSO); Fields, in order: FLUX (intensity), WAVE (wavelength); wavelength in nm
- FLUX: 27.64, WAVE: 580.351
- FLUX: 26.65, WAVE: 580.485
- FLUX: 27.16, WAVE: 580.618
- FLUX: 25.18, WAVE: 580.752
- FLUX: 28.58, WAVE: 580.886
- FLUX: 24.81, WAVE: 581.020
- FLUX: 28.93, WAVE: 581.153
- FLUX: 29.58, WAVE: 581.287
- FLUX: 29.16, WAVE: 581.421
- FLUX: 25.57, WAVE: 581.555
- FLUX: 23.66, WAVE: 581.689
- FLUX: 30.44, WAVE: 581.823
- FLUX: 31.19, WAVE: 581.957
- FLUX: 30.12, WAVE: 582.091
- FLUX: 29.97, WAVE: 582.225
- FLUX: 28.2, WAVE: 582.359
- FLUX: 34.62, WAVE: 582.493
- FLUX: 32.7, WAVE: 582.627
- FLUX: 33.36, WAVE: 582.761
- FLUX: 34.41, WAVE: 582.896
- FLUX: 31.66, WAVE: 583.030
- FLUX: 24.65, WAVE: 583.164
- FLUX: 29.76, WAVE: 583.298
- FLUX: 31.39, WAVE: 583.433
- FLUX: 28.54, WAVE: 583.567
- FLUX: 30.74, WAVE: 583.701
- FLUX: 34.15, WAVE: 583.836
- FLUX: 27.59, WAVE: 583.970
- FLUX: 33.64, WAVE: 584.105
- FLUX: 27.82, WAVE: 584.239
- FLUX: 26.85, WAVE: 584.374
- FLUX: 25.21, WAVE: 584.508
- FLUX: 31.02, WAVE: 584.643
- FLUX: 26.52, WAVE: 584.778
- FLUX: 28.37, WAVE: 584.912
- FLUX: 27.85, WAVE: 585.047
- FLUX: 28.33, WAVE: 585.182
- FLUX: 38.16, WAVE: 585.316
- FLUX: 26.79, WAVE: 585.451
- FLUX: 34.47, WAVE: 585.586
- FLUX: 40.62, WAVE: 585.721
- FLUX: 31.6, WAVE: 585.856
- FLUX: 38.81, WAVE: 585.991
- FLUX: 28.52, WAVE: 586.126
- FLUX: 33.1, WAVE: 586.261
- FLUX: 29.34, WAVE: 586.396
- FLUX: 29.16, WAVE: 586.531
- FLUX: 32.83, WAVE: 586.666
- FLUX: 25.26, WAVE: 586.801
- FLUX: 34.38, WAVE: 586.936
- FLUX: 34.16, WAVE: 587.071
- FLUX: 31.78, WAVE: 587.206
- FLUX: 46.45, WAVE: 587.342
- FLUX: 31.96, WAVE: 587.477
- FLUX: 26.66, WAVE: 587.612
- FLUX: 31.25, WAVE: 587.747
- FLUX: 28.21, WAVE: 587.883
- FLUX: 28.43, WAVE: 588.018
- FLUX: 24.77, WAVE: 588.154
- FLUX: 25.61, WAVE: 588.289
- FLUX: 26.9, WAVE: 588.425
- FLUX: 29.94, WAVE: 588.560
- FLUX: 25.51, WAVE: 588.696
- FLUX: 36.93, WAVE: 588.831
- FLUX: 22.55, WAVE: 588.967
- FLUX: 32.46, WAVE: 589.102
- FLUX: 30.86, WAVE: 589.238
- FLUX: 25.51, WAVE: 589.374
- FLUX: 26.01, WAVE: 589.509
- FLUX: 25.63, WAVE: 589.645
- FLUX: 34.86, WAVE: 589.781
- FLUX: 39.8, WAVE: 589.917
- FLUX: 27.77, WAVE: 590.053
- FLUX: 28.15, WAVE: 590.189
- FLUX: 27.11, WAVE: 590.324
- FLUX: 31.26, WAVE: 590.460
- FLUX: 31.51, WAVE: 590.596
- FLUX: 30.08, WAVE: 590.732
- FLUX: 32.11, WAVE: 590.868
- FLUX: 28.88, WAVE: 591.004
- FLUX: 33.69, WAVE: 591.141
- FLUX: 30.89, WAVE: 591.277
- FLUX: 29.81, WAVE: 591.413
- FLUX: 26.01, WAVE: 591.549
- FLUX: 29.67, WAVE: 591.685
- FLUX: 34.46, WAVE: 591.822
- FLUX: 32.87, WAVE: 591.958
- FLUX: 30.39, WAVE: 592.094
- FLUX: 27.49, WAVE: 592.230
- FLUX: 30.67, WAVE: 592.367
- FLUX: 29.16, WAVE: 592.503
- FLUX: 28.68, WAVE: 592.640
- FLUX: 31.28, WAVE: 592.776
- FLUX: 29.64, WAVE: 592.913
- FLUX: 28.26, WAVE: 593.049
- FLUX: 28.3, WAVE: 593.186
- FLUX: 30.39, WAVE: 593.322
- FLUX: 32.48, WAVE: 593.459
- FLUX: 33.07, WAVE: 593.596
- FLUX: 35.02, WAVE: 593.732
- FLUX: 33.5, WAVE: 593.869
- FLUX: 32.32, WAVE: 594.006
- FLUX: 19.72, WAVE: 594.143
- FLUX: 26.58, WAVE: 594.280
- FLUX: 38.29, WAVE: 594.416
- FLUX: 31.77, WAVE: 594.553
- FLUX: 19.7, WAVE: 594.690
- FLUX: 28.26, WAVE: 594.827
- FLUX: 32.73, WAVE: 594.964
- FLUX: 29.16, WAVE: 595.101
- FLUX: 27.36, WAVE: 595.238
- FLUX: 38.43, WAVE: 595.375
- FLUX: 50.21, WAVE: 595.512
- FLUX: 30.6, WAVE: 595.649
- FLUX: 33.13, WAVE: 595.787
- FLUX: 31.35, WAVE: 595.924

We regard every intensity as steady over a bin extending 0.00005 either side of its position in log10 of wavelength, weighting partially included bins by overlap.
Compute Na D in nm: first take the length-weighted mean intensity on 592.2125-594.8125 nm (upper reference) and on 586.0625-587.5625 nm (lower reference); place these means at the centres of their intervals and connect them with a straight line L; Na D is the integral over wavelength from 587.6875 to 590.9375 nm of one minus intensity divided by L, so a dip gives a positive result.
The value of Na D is 0.22 nm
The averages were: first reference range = 32.4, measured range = 29.3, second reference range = 29.8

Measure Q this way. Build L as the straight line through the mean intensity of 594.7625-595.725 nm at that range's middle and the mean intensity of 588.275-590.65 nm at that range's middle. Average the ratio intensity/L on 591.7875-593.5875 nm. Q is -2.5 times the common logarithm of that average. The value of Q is 0.054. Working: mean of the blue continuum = 29.4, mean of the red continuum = 33.8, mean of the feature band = 30.3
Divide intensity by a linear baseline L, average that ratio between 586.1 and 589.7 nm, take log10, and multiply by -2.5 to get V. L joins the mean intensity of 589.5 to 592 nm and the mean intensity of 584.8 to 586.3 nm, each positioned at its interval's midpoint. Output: 0.06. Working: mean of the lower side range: 32.2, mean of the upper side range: 30.6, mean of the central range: 29.8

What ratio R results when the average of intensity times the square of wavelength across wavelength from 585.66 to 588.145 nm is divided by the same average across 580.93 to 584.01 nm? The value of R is 1.1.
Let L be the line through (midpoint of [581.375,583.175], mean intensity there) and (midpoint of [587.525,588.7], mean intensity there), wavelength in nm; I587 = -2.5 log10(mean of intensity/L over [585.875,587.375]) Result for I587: -0.16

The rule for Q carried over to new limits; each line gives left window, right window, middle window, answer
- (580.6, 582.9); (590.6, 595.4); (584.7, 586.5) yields -0.07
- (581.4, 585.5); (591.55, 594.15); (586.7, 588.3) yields -0.03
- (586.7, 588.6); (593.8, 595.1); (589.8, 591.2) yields -0.04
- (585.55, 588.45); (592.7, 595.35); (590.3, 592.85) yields 0.01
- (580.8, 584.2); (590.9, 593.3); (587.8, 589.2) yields 0.07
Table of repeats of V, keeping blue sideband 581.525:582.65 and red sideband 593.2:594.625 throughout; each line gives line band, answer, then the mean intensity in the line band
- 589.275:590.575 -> 0.04 mag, 29.7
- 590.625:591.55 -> 0.01 mag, 30.6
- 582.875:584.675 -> 0.01 mag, 29.7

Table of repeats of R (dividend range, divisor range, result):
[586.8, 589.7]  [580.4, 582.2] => 1.09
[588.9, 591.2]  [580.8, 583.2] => 1.04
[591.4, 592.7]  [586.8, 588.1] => 0.95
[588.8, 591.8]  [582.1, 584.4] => 1.00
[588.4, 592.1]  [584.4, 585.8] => 1.00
